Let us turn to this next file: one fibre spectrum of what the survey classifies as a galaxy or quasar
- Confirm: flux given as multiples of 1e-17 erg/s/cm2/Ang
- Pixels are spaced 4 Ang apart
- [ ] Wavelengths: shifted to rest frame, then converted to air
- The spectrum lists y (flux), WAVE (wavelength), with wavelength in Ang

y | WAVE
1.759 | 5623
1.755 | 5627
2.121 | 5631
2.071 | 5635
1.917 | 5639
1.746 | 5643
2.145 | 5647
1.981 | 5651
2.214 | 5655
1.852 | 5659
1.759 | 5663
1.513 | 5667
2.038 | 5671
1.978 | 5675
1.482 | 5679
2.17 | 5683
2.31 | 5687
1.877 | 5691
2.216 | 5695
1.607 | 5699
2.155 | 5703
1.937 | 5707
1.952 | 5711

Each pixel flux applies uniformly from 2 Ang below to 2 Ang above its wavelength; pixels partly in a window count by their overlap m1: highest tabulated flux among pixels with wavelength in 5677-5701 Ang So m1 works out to 2.31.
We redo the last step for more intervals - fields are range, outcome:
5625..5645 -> 2.121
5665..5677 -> 2.038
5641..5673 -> 2.214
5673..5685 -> 2.17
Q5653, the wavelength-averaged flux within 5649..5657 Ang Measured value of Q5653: 2.1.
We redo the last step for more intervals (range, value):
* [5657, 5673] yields 1.79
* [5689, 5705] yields 1.96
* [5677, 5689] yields 1.99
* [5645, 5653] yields 2.06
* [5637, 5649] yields 1.94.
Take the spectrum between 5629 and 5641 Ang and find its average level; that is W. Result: 2.04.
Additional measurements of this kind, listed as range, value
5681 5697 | 2.14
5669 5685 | 1.92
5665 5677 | 1.84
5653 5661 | 2.03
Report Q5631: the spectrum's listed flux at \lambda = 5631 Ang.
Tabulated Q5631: 2.121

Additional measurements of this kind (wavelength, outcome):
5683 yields 2.17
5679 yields 1.482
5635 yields 2.071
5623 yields 1.759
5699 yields 1.607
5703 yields 2.155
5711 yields 1.952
